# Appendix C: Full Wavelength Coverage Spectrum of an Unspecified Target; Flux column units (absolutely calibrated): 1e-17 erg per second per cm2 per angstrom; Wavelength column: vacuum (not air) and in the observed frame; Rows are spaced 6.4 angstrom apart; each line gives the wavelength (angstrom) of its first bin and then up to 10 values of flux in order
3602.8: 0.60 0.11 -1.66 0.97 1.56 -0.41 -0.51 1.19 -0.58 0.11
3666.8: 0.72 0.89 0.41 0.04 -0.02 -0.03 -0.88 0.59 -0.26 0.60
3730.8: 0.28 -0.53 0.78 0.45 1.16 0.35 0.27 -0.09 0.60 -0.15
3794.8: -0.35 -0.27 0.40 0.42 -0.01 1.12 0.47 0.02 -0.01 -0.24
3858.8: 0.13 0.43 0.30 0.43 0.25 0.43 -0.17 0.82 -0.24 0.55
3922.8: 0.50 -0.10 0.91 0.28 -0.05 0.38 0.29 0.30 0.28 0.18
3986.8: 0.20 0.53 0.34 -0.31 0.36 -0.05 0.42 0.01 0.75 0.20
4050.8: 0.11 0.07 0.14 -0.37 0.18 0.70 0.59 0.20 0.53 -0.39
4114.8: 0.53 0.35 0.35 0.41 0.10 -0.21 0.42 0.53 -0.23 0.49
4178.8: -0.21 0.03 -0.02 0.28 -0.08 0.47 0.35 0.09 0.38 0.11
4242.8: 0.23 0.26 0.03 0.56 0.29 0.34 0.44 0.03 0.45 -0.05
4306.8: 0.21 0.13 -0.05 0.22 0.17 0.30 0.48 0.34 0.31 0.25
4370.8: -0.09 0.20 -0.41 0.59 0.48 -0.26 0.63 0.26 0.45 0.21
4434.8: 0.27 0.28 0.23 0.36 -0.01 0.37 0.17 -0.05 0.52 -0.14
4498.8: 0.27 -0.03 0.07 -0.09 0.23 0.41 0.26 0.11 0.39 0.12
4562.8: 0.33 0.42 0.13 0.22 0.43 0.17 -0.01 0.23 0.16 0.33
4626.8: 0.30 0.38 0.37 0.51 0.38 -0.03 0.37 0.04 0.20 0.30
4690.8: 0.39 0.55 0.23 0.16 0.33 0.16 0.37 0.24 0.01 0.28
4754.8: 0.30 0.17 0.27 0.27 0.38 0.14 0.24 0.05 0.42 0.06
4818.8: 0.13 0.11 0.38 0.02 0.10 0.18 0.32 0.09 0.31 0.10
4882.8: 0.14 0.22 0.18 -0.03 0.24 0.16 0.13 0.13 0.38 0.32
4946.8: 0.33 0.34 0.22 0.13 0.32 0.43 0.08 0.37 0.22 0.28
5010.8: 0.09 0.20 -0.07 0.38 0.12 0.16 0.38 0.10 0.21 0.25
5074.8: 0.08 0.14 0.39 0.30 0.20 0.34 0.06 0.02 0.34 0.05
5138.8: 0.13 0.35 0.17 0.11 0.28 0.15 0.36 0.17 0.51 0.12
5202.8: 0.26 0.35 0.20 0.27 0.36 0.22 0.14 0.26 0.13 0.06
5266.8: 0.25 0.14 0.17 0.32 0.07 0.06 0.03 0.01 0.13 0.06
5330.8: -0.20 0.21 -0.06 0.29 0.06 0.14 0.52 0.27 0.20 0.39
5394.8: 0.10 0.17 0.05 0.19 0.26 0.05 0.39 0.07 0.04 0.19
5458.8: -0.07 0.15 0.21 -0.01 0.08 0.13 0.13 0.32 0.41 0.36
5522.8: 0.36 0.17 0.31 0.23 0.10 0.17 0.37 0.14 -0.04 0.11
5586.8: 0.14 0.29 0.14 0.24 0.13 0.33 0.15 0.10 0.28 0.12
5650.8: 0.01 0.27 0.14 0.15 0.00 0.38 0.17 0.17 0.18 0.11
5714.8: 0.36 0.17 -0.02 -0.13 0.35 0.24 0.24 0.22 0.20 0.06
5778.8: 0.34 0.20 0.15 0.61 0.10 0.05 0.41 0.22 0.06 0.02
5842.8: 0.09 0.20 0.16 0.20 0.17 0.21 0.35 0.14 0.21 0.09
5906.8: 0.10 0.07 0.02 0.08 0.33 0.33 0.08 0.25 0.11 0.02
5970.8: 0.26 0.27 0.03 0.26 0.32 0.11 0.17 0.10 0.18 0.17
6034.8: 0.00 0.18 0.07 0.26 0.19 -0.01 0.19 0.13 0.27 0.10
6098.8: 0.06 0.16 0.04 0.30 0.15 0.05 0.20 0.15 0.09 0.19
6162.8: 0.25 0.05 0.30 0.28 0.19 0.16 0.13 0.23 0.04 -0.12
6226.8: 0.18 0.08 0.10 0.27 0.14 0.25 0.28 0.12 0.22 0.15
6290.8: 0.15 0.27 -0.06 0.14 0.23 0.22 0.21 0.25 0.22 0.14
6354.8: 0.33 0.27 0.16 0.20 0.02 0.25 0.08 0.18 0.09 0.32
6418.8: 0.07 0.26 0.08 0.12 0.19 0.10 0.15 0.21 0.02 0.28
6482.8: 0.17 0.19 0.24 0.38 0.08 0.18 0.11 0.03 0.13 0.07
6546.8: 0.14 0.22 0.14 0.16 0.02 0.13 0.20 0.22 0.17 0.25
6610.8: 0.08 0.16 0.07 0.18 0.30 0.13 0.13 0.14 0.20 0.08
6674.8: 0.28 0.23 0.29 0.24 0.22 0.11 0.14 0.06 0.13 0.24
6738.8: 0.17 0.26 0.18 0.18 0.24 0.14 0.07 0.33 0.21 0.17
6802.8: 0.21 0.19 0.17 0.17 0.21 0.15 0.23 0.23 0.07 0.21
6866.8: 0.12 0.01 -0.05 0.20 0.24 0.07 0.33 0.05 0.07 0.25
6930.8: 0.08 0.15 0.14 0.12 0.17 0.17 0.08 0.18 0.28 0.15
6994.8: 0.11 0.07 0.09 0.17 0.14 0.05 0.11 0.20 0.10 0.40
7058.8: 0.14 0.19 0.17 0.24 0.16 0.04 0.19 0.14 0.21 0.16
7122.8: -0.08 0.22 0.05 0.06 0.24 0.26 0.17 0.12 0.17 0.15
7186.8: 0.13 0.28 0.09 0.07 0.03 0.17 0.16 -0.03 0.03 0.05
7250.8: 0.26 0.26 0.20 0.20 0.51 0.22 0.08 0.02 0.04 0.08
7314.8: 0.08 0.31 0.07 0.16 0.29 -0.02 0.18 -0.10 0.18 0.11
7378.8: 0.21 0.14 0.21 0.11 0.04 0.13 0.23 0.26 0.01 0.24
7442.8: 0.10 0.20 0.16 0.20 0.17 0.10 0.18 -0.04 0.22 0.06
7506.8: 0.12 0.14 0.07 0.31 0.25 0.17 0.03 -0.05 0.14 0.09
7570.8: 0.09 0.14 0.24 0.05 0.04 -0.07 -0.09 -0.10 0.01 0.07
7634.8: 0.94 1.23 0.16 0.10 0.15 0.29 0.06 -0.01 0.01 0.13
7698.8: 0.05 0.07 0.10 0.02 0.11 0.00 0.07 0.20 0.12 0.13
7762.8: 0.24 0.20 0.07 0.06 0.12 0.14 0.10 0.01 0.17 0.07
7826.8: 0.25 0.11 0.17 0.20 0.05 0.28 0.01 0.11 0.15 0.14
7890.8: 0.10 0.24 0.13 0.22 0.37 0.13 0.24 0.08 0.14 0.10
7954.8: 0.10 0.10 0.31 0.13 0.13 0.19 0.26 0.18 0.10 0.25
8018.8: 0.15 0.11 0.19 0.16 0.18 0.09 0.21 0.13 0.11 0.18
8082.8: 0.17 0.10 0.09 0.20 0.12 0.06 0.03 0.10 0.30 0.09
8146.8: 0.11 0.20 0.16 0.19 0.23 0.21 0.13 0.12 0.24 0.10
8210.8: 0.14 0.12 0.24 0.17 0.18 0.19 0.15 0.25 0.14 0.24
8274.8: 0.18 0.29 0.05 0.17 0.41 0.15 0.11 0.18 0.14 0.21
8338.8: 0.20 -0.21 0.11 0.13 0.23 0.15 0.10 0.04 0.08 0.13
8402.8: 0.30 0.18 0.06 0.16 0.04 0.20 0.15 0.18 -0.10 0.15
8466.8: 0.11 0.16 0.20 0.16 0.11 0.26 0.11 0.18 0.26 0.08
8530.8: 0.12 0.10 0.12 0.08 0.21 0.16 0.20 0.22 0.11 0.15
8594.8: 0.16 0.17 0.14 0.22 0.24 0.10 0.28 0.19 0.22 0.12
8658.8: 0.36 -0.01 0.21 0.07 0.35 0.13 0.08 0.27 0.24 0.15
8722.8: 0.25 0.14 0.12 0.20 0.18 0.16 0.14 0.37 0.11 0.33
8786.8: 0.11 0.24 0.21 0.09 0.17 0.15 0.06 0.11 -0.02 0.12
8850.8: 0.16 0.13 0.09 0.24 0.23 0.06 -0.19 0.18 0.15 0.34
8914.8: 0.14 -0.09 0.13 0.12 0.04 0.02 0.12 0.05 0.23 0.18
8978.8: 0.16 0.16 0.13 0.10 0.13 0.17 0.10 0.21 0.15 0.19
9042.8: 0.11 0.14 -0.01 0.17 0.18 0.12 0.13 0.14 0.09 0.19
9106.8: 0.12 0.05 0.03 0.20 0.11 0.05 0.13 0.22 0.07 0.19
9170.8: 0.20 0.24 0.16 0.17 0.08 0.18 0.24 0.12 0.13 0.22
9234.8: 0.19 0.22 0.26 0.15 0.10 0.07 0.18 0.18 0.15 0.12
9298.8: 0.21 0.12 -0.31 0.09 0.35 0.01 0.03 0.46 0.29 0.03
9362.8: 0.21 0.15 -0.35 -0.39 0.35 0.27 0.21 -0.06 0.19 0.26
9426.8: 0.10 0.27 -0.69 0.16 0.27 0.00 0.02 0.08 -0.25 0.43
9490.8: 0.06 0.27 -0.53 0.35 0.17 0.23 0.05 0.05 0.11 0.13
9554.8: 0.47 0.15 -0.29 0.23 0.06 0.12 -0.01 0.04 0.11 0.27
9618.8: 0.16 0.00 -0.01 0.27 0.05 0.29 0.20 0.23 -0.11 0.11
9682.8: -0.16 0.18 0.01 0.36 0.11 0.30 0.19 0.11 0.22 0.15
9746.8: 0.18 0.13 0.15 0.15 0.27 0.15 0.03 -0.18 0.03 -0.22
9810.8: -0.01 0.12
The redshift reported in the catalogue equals 1.048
